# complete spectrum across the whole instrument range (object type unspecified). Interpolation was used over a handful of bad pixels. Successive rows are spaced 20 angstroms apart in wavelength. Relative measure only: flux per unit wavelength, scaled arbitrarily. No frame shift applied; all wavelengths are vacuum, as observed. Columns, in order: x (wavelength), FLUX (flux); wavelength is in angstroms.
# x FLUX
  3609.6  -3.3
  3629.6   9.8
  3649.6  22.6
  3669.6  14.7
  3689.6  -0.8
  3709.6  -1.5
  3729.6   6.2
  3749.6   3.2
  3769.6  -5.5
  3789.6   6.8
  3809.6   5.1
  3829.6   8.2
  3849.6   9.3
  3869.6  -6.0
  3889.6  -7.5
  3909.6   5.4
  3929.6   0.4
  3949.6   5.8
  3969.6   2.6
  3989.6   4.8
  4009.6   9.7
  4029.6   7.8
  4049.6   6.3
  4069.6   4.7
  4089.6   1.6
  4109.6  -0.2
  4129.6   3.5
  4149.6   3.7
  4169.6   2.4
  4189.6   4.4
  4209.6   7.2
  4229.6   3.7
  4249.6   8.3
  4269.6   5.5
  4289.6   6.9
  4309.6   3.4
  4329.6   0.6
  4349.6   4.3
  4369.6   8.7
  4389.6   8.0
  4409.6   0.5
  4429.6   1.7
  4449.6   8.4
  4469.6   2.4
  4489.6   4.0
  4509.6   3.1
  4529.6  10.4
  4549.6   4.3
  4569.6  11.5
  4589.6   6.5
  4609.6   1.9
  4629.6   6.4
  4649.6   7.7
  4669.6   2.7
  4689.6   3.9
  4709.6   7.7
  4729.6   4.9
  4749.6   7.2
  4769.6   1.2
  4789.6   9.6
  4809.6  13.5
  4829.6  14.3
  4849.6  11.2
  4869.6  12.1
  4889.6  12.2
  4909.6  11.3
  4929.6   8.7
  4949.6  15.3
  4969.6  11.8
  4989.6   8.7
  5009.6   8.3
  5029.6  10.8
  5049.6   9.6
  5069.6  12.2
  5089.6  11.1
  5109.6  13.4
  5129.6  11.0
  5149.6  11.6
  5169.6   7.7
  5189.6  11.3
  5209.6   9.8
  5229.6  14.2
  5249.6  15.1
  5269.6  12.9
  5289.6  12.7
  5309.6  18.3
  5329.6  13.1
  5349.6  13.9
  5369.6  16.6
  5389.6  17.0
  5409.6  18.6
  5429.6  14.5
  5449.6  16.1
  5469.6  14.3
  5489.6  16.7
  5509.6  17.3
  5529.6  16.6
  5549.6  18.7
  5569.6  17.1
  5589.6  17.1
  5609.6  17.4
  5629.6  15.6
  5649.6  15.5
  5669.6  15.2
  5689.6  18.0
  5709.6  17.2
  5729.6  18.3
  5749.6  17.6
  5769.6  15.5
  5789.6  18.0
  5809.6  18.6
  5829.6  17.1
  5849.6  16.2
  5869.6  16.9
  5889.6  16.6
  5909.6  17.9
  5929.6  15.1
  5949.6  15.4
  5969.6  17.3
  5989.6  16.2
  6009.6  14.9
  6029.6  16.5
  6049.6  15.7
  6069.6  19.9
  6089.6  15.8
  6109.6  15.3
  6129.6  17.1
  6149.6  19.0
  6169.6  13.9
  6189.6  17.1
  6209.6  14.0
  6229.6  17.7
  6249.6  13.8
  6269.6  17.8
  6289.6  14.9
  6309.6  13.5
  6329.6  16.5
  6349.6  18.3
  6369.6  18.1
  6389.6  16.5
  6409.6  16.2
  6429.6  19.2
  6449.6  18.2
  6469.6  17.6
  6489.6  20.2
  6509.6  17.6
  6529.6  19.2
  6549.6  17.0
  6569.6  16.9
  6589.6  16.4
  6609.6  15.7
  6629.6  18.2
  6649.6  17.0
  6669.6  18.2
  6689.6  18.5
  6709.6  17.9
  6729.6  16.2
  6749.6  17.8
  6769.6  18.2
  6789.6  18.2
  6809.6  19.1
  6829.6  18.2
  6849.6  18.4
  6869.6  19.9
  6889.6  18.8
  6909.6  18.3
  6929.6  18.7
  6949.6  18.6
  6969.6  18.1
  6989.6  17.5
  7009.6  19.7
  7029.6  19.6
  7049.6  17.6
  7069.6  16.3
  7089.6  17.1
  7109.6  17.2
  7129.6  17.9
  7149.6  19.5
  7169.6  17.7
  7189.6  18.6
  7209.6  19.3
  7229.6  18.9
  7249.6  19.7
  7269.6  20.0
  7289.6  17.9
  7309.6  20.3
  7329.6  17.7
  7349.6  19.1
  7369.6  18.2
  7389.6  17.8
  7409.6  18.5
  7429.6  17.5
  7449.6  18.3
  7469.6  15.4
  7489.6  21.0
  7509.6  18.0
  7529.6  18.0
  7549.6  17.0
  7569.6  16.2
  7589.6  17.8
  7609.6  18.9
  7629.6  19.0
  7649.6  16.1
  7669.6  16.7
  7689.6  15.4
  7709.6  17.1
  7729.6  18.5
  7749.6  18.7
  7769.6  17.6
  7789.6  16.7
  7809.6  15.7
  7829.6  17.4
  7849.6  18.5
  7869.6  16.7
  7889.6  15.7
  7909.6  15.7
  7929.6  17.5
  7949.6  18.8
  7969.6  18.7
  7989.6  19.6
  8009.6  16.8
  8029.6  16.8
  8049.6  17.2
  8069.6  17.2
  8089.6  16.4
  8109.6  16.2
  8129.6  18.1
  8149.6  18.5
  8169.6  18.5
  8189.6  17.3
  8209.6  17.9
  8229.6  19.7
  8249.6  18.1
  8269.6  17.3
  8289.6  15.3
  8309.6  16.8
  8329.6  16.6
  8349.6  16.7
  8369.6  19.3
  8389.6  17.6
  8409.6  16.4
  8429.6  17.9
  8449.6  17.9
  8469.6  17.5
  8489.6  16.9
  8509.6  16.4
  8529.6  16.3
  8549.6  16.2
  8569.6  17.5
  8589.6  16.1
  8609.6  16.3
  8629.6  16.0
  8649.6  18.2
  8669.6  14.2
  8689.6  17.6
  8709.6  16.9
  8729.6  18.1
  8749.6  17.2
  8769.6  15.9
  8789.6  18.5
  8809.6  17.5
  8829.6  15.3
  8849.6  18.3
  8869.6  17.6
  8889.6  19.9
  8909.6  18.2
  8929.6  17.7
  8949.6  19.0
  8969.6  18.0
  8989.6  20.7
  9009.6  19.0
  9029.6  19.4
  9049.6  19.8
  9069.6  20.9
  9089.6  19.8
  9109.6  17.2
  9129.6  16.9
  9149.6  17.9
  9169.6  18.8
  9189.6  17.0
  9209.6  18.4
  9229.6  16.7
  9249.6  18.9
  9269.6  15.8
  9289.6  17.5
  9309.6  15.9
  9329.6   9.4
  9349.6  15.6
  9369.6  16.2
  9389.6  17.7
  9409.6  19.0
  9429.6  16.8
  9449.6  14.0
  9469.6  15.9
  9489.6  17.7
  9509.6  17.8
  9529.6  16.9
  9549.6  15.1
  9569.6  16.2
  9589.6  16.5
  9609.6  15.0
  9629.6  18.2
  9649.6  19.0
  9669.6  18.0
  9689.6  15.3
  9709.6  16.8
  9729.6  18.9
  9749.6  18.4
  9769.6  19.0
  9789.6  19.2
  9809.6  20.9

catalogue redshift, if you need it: 0.20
